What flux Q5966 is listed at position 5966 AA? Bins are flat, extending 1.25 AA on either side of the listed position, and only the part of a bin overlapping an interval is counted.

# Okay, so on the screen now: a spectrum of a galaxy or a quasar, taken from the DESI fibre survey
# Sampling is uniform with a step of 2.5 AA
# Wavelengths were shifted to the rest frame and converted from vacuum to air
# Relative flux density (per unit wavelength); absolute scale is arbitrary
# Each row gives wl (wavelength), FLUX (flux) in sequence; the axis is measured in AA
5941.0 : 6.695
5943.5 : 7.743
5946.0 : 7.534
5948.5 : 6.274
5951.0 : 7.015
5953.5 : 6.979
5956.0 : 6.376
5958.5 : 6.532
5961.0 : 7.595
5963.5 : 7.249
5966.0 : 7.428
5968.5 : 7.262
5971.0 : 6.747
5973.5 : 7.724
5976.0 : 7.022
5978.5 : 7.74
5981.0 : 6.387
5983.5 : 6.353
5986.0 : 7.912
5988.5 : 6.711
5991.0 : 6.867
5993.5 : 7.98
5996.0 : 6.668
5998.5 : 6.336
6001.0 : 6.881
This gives 7.428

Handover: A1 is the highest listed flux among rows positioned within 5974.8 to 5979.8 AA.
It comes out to 7.74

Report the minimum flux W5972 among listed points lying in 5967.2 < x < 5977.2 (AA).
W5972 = 6.747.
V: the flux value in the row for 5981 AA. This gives 6.387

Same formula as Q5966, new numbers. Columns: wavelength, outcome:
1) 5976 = 7.022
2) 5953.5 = 6.979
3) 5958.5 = 6.532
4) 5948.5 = 6.274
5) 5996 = 6.668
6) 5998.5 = 6.336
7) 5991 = 6.867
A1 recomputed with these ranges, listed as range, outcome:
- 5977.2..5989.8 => 7.912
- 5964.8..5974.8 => 7.724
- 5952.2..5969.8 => 7.595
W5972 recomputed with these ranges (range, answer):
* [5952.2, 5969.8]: 6.376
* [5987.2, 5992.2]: 6.711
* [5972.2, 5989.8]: 6.353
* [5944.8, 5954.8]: 6.274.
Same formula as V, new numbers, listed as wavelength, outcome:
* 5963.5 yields 7.249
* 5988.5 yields 6.711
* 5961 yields 7.595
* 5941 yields 6.695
